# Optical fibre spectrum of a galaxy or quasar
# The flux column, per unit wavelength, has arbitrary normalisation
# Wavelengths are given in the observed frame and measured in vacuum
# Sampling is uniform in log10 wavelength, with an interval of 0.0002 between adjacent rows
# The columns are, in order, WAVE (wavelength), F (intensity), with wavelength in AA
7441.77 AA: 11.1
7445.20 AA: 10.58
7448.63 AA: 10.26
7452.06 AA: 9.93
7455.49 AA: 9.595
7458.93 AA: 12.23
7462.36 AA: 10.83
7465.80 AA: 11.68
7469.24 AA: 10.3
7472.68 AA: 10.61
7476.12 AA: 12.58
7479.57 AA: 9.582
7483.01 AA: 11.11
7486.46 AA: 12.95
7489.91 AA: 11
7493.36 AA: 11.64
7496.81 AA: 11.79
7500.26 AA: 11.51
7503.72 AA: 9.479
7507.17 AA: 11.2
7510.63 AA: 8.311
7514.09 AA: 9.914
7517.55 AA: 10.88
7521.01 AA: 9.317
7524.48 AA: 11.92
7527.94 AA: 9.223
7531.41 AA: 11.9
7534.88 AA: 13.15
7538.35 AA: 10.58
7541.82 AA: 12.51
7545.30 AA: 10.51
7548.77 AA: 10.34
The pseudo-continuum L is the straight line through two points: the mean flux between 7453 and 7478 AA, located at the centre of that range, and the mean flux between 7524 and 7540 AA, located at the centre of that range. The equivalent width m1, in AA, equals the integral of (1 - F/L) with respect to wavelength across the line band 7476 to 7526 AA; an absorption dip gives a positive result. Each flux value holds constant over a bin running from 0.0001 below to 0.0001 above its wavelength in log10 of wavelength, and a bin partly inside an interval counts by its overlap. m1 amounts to 1.7 AA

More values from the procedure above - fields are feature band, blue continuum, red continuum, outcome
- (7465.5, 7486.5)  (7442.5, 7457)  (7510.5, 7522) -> -2.24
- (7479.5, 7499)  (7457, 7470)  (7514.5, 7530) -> -1.12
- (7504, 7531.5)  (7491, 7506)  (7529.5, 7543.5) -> 3.25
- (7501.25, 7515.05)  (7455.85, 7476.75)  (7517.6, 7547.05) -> 1.66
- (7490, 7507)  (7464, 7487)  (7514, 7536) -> -0.08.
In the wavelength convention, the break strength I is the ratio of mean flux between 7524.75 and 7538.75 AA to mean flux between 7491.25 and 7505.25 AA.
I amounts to 1.0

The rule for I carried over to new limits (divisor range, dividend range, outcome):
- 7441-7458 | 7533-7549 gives 1.12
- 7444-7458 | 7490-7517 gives 1.04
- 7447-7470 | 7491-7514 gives 0.99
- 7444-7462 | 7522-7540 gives 1.07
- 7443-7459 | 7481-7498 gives 1.13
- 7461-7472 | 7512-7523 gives 0.92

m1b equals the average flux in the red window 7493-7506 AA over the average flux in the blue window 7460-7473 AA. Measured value 1.0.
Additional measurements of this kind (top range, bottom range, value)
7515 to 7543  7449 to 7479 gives 1.02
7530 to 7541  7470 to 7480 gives 1.08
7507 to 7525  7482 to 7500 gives 0.86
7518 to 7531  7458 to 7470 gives 0.92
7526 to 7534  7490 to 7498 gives 0.94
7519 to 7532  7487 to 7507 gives 0.94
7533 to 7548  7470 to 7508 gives 1.04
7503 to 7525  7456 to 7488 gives 0.90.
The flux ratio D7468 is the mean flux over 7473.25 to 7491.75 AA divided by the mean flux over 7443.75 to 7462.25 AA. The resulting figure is 1.1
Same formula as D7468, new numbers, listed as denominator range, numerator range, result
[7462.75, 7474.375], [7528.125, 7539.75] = 1.06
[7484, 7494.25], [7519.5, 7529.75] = 0.86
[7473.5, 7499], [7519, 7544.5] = 0.97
